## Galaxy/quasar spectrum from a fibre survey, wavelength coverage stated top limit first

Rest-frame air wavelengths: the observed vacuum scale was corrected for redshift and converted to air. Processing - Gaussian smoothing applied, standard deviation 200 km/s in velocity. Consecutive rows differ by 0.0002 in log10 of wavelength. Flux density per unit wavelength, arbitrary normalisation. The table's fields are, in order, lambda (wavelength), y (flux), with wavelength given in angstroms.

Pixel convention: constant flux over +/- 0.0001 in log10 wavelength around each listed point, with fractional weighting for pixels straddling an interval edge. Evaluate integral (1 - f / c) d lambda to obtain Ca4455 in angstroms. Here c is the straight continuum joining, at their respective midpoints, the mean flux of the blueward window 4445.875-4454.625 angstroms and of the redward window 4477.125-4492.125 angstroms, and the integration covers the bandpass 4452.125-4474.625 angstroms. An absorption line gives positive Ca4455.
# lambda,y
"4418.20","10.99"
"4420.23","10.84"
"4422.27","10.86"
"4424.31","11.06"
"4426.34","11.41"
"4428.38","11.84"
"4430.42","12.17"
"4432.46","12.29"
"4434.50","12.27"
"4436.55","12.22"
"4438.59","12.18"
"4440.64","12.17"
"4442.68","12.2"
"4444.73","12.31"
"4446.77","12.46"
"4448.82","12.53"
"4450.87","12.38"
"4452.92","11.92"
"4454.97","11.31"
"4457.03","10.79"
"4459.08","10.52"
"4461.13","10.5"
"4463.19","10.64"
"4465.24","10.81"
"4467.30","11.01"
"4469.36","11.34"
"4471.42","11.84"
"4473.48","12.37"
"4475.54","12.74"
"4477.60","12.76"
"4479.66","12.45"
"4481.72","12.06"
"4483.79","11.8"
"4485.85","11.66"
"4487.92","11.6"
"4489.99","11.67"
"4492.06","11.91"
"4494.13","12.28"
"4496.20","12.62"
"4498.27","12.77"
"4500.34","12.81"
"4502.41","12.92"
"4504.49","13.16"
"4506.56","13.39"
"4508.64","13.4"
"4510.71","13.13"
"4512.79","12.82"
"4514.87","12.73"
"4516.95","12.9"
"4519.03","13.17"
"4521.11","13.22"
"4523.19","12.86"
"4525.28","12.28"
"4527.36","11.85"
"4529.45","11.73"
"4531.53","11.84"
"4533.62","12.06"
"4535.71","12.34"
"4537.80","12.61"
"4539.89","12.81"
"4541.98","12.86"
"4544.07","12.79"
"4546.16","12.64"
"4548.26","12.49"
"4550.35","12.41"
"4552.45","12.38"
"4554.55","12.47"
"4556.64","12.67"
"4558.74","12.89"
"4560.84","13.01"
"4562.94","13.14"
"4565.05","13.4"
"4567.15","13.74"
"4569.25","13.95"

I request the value 1.8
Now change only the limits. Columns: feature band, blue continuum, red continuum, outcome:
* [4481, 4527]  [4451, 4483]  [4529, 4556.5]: -2.3 angstroms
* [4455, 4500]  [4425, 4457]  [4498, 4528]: 2.8 angstroms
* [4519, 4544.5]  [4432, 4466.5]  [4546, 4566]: 0.1 angstroms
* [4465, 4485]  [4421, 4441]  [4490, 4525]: 0.7 angstroms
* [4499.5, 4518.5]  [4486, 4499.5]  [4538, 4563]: -1.2 angstroms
